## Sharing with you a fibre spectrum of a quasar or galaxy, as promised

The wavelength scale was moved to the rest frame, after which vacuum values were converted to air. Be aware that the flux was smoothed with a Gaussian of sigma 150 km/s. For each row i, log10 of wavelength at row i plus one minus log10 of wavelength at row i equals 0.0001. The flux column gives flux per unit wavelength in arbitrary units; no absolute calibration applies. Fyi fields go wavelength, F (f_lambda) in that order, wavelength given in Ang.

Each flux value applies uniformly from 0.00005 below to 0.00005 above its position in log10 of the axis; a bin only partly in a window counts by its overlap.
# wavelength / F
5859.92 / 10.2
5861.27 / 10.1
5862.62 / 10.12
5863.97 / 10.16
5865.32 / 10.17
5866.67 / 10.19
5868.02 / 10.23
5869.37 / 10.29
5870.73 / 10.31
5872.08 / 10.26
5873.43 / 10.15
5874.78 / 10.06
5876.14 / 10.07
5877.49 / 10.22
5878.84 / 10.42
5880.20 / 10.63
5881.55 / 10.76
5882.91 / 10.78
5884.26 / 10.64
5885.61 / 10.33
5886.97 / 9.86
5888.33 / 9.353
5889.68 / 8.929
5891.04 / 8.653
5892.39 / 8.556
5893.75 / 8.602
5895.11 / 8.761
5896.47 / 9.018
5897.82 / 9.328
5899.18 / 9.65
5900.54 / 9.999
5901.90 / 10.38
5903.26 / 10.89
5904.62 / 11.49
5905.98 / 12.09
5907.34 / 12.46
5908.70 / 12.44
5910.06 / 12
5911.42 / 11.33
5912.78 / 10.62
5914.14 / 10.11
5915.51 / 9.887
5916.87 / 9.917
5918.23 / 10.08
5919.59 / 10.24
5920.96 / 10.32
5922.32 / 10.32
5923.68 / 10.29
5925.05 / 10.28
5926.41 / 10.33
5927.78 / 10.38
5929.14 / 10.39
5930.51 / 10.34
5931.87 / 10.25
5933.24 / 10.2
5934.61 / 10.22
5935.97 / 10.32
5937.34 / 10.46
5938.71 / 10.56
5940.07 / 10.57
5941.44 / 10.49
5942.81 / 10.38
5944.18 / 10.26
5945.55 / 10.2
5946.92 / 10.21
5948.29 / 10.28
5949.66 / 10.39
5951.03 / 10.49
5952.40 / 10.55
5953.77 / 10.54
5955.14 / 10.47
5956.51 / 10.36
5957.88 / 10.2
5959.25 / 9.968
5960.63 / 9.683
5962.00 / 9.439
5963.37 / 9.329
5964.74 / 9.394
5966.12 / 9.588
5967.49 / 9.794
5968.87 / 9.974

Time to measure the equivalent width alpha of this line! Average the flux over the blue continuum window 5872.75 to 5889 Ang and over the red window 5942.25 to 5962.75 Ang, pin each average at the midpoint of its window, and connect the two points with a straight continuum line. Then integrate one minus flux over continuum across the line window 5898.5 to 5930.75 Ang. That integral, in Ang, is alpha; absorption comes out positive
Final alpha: -1.36 Ang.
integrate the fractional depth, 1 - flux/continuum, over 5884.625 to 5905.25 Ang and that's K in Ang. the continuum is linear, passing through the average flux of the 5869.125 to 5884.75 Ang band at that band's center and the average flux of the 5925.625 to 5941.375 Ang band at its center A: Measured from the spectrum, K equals 1.5 Ang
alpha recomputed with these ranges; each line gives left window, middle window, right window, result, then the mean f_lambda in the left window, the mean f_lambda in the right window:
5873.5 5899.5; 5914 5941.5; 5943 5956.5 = -0.4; 9.73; 10.4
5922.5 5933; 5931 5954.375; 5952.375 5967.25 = -0.6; 10.3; 9.93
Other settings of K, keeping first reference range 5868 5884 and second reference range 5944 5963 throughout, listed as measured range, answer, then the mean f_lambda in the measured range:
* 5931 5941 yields -0.1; 10.4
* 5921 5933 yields -0.1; 10.3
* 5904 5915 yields -1.3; 11.5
